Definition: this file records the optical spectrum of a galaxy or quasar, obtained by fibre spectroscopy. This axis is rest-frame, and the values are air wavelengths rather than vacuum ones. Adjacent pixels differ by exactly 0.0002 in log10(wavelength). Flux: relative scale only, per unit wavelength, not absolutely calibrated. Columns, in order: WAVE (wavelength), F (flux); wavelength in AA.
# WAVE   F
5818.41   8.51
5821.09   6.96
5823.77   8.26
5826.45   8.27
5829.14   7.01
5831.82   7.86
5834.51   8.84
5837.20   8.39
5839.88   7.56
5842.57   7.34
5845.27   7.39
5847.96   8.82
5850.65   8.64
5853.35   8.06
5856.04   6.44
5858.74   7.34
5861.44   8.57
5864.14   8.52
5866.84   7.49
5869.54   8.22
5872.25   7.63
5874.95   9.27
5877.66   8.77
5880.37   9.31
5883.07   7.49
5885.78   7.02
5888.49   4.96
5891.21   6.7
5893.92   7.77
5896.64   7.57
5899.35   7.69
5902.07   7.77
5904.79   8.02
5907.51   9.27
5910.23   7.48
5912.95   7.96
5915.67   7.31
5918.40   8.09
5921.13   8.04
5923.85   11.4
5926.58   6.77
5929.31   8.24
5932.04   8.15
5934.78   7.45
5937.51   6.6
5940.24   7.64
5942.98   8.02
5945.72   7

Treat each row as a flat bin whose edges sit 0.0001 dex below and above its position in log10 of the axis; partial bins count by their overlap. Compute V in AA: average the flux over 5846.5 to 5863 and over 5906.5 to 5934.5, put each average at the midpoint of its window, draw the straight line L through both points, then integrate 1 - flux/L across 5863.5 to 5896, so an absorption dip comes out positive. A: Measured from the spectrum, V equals 1.3 AA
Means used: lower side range 7.98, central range 7.74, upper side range 8.23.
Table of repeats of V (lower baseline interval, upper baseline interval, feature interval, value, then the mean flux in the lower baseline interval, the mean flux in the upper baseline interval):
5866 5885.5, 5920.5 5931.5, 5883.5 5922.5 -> 4.2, 8.26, 8.62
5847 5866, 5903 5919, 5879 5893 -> 1.6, 8.03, 8.01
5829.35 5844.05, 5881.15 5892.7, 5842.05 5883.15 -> -4.8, 7.92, 6.7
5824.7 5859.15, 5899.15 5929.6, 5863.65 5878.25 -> -0.5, 7.86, 8.19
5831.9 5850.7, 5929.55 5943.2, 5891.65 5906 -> 0.2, 8.09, 7.59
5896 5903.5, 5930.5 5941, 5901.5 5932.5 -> -2.6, 7.69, 7.46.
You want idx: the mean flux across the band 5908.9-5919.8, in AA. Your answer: 7.71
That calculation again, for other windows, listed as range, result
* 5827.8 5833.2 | 7.45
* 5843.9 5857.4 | 7.87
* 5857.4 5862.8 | 7.96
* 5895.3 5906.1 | 7.76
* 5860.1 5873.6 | 8.09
